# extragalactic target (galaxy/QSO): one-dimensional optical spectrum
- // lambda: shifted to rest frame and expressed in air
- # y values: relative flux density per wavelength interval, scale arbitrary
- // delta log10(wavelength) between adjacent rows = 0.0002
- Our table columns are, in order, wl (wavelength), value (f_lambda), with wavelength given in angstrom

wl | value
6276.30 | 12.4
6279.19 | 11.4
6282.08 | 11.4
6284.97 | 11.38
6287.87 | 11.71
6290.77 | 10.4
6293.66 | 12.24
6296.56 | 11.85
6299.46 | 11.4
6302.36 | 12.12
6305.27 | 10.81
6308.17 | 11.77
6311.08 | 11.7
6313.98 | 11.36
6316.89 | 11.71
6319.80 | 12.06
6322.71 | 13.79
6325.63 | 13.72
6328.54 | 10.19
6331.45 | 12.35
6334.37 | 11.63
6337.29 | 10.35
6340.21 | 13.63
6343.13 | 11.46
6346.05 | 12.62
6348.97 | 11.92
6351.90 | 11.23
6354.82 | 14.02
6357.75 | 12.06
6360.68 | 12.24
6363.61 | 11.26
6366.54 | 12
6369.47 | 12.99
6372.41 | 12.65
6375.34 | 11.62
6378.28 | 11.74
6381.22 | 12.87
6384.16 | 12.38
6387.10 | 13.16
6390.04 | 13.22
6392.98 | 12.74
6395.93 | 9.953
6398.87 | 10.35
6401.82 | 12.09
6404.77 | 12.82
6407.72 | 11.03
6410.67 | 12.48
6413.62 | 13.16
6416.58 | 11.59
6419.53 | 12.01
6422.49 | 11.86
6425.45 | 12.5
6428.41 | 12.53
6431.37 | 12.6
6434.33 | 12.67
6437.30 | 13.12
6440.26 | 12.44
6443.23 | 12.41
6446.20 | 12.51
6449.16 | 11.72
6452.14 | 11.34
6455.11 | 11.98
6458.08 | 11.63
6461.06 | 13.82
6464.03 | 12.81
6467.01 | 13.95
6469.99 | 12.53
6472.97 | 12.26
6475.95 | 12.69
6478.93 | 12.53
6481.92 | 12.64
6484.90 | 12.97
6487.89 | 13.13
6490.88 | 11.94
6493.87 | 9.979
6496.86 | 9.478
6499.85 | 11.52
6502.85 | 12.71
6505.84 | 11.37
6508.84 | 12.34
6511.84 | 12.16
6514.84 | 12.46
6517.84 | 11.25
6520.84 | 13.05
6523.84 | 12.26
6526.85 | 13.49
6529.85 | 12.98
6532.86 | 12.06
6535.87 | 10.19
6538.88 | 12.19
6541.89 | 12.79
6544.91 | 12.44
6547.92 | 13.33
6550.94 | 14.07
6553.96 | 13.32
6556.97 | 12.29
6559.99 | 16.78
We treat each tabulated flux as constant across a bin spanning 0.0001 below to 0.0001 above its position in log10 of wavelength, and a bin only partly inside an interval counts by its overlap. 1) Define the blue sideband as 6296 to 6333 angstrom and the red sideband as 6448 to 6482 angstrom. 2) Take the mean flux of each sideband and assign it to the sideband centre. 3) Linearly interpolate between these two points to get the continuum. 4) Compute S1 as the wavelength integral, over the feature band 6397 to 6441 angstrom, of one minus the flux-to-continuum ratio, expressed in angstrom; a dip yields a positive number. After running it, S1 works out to 0.4 angstrom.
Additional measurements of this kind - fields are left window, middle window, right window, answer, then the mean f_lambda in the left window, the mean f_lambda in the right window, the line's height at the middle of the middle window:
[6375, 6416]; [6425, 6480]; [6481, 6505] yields -2.9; 12.1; 11.8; 11.9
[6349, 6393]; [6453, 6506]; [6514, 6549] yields 0.6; 12.4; 12.4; 12.4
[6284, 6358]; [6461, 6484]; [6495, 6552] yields -1.4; 11.9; 12.2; 12.1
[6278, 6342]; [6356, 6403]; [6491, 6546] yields -1.1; 11.8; 11.9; 11.8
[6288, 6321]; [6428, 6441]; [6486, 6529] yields -1.0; 11.6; 12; 11.8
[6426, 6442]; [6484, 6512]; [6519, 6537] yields 1.7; 12.7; 12.4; 12.5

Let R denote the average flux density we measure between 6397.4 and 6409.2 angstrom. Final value 11.6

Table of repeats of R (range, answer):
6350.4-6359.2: 12.4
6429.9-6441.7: 12.7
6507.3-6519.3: 12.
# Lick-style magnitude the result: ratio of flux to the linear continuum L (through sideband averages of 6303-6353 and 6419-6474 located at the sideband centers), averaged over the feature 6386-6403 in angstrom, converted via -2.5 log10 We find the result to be 0.03 mag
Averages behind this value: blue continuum 11.9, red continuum 12.5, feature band 11.9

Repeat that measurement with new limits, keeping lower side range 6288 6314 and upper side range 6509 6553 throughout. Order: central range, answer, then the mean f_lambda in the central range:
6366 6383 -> -0.04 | 12.3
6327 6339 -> 0.04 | 11.2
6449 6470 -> -0.03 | 12.5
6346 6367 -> -0.03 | 12.1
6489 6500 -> 0.15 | 10.7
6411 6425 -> -0.02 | 12.2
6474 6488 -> -0.04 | 12.7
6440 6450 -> -0.01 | 12.3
